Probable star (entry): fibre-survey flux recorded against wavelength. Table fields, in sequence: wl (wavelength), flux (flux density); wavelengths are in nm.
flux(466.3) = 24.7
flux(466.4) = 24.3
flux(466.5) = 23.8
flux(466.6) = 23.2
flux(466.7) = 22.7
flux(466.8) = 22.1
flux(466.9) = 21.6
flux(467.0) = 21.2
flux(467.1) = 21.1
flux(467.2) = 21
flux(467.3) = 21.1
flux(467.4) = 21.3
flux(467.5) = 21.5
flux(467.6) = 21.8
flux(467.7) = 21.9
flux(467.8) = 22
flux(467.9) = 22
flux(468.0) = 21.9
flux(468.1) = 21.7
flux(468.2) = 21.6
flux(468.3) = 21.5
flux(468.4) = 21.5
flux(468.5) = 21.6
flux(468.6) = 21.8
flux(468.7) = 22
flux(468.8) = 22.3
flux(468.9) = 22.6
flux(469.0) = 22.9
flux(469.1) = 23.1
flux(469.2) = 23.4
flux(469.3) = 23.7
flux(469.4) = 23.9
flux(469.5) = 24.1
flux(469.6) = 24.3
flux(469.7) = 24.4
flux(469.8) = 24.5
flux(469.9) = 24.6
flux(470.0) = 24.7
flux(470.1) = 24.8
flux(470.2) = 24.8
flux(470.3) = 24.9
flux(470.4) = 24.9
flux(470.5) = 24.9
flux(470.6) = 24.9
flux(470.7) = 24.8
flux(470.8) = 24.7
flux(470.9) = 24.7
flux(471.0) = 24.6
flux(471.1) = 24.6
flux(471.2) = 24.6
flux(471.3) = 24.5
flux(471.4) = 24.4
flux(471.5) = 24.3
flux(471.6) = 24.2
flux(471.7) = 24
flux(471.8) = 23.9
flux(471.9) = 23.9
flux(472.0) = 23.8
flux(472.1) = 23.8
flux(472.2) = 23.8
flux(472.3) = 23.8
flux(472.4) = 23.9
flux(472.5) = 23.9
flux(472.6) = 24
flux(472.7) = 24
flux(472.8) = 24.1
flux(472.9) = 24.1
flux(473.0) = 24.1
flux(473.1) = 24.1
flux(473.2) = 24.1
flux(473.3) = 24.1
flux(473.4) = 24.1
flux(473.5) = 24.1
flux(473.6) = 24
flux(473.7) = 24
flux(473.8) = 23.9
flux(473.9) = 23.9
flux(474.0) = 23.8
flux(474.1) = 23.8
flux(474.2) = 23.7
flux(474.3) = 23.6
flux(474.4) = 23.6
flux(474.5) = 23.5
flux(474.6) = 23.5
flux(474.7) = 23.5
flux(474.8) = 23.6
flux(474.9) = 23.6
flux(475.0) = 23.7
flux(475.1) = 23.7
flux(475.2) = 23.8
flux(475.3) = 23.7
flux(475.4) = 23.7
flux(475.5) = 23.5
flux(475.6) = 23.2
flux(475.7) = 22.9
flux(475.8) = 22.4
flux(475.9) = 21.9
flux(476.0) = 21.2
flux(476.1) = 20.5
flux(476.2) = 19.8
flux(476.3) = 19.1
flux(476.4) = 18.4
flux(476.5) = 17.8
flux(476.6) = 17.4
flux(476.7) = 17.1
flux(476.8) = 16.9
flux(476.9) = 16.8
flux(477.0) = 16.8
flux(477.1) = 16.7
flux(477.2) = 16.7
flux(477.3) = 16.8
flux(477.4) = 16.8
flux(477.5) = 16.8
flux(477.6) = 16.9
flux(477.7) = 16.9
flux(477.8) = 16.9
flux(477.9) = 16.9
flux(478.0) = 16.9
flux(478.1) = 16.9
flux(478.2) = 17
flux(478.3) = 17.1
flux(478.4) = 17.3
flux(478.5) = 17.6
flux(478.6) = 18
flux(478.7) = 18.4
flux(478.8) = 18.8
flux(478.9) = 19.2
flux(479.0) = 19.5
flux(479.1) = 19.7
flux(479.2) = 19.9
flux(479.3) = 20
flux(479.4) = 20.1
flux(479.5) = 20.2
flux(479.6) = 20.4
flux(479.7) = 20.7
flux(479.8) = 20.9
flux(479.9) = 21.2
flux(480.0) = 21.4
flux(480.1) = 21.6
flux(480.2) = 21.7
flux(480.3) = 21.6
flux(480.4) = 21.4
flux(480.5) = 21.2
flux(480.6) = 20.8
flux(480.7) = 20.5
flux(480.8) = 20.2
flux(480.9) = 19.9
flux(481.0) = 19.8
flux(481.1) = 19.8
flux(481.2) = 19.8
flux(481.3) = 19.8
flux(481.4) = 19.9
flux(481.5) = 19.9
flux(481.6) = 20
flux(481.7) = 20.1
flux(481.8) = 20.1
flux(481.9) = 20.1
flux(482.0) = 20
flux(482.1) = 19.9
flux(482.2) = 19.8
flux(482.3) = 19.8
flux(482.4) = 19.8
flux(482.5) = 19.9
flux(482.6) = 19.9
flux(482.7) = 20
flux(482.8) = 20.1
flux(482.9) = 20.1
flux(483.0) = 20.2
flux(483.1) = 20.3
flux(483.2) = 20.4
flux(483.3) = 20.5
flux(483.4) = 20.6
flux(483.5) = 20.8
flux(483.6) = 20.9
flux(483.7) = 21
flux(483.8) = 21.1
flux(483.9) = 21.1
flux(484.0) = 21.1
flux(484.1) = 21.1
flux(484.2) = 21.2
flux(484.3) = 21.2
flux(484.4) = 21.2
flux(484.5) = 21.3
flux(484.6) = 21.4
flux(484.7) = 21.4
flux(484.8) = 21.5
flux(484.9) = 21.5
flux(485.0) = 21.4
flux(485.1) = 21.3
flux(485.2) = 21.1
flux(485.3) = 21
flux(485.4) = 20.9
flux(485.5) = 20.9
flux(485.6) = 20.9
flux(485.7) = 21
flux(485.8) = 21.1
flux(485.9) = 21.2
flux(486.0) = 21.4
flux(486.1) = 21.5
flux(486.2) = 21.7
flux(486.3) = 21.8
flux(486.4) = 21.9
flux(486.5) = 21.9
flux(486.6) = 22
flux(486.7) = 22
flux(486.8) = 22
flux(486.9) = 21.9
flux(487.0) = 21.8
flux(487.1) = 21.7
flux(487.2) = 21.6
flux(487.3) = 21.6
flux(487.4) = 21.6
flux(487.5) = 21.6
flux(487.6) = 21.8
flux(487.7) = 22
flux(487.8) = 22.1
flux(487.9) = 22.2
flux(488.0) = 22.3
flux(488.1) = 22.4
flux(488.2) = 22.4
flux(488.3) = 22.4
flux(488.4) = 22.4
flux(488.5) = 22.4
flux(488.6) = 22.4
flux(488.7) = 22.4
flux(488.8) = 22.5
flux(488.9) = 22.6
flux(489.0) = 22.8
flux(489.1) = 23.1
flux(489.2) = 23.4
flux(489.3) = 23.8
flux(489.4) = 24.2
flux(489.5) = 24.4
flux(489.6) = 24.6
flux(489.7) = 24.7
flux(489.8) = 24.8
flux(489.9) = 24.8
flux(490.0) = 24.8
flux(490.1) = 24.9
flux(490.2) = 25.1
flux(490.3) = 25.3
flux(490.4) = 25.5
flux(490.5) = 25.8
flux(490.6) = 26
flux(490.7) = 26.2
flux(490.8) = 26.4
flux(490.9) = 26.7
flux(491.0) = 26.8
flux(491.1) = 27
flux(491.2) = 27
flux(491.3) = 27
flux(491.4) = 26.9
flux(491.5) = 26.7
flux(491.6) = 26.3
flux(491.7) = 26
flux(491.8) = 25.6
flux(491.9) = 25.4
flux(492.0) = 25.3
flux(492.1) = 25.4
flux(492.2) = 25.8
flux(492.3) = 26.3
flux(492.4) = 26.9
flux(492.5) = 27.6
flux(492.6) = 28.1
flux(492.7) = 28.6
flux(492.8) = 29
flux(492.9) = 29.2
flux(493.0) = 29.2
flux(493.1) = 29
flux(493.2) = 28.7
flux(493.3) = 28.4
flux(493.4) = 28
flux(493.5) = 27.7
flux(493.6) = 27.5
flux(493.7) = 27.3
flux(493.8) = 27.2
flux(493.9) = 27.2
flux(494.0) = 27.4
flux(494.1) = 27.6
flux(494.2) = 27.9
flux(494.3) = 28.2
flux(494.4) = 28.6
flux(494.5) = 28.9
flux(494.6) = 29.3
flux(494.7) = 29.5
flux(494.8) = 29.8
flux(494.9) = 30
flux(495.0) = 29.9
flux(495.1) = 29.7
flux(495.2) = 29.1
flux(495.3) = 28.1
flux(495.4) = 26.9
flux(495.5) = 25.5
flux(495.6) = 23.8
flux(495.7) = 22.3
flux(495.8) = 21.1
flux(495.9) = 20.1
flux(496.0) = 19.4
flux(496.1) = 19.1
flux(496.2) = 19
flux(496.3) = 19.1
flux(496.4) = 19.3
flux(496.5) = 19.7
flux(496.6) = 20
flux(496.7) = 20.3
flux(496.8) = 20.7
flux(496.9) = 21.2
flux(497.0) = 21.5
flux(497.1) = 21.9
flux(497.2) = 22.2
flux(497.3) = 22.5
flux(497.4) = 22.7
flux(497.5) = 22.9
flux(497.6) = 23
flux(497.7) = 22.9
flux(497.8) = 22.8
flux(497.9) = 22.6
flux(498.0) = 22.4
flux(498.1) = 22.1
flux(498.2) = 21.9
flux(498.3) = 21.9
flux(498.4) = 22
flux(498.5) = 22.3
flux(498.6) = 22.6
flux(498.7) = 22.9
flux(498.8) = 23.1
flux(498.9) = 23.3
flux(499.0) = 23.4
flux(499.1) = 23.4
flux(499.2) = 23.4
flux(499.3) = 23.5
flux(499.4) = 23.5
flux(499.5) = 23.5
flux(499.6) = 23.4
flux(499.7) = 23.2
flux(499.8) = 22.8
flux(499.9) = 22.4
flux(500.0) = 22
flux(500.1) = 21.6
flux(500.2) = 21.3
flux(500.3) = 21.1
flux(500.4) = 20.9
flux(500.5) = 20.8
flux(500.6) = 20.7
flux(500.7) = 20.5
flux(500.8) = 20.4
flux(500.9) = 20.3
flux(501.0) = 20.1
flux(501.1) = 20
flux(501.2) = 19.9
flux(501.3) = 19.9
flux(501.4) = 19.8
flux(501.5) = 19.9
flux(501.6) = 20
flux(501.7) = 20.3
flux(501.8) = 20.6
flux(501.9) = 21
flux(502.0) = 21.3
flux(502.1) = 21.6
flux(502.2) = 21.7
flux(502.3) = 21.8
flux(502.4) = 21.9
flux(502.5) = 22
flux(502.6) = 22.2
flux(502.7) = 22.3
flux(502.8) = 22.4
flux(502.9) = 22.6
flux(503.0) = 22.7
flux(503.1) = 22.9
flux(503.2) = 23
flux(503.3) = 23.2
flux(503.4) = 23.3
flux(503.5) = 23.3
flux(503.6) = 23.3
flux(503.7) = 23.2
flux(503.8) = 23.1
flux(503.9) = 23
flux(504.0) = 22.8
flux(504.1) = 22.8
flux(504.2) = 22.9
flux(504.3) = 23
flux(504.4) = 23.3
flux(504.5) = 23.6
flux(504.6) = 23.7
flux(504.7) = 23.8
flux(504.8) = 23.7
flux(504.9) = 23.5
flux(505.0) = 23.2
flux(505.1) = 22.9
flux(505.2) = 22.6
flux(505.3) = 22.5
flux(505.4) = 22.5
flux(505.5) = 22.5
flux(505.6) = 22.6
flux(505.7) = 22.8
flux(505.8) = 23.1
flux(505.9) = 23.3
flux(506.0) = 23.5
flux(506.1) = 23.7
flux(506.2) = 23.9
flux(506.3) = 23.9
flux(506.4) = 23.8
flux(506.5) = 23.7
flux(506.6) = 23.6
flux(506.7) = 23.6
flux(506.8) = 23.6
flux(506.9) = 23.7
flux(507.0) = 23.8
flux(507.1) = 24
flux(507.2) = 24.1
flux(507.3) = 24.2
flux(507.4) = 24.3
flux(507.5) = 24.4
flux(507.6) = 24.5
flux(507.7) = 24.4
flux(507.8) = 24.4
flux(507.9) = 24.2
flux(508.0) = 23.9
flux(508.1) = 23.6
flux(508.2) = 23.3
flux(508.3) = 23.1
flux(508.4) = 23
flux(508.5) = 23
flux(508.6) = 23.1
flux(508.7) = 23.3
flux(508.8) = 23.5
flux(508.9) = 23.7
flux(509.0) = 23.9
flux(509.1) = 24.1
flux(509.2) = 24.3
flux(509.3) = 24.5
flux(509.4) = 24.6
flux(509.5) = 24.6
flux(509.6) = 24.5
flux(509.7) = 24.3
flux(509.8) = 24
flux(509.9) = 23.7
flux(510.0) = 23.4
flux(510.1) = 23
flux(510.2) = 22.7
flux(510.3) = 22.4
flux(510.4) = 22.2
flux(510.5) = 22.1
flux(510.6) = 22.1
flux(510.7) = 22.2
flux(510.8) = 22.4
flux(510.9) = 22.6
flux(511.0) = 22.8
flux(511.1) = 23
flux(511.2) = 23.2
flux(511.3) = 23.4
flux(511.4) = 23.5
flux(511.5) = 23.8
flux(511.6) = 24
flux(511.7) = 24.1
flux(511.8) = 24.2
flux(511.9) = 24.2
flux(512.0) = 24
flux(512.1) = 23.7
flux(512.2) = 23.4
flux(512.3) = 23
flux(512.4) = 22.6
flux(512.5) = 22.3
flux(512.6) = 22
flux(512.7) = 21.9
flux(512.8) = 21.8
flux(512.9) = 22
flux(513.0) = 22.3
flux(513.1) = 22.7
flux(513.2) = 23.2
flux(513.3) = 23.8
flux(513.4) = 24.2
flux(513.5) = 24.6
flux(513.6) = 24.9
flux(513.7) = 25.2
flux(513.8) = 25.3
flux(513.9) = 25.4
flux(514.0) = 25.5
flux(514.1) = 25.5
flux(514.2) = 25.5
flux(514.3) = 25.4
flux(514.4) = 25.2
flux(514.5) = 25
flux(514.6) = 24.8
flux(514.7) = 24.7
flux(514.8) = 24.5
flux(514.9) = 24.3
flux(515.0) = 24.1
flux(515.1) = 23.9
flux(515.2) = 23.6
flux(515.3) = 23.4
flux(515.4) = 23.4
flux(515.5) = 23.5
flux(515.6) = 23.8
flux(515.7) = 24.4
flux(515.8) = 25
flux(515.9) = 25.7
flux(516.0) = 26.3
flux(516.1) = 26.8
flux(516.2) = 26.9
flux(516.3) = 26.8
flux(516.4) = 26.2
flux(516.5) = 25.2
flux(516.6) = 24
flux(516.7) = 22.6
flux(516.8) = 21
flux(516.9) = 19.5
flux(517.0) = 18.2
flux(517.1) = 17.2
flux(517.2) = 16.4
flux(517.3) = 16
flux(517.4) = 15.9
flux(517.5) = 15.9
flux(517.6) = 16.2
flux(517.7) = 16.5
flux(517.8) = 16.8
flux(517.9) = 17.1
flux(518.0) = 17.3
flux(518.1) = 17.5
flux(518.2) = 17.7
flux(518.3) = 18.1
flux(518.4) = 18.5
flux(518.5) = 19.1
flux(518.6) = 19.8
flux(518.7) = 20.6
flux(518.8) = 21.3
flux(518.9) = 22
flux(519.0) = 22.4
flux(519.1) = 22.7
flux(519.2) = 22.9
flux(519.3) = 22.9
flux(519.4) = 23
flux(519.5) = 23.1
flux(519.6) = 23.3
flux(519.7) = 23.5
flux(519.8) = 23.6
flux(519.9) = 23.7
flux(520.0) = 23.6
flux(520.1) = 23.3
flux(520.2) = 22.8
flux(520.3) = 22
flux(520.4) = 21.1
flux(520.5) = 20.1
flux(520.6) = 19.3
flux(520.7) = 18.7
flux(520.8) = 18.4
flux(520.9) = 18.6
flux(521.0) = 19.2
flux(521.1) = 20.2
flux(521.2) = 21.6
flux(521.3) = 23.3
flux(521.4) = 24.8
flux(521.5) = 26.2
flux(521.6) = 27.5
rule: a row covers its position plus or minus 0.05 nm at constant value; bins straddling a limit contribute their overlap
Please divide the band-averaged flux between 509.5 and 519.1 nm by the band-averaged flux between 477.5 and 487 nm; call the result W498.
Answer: 1.11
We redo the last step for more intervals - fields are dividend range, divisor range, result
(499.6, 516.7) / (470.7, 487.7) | 1.10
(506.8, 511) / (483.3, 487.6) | 1.10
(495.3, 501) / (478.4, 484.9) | 1.08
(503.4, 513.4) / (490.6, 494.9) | 0.85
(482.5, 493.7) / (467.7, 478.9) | 1.06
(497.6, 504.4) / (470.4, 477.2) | 0.97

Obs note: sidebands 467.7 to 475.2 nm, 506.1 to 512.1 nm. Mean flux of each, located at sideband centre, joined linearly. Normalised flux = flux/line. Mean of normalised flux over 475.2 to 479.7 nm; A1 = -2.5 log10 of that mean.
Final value 0.24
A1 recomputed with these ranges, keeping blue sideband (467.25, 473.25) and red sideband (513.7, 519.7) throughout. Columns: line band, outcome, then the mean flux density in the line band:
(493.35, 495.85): -0.20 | 27.5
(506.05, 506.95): -0.06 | 23.7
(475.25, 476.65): 0.11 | 21.1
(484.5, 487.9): 0.07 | 21.5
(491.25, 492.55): -0.15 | 26.2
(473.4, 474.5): -0.02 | 23.8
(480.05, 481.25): 0.13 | 20.7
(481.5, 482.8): 0.16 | 20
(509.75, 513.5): -0.03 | 23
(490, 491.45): -0.14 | 26.1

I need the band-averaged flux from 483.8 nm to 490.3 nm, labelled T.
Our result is 22.2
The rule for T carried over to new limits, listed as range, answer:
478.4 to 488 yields 20.7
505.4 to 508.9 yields 23.6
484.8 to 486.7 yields 21.4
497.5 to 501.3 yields 22.1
